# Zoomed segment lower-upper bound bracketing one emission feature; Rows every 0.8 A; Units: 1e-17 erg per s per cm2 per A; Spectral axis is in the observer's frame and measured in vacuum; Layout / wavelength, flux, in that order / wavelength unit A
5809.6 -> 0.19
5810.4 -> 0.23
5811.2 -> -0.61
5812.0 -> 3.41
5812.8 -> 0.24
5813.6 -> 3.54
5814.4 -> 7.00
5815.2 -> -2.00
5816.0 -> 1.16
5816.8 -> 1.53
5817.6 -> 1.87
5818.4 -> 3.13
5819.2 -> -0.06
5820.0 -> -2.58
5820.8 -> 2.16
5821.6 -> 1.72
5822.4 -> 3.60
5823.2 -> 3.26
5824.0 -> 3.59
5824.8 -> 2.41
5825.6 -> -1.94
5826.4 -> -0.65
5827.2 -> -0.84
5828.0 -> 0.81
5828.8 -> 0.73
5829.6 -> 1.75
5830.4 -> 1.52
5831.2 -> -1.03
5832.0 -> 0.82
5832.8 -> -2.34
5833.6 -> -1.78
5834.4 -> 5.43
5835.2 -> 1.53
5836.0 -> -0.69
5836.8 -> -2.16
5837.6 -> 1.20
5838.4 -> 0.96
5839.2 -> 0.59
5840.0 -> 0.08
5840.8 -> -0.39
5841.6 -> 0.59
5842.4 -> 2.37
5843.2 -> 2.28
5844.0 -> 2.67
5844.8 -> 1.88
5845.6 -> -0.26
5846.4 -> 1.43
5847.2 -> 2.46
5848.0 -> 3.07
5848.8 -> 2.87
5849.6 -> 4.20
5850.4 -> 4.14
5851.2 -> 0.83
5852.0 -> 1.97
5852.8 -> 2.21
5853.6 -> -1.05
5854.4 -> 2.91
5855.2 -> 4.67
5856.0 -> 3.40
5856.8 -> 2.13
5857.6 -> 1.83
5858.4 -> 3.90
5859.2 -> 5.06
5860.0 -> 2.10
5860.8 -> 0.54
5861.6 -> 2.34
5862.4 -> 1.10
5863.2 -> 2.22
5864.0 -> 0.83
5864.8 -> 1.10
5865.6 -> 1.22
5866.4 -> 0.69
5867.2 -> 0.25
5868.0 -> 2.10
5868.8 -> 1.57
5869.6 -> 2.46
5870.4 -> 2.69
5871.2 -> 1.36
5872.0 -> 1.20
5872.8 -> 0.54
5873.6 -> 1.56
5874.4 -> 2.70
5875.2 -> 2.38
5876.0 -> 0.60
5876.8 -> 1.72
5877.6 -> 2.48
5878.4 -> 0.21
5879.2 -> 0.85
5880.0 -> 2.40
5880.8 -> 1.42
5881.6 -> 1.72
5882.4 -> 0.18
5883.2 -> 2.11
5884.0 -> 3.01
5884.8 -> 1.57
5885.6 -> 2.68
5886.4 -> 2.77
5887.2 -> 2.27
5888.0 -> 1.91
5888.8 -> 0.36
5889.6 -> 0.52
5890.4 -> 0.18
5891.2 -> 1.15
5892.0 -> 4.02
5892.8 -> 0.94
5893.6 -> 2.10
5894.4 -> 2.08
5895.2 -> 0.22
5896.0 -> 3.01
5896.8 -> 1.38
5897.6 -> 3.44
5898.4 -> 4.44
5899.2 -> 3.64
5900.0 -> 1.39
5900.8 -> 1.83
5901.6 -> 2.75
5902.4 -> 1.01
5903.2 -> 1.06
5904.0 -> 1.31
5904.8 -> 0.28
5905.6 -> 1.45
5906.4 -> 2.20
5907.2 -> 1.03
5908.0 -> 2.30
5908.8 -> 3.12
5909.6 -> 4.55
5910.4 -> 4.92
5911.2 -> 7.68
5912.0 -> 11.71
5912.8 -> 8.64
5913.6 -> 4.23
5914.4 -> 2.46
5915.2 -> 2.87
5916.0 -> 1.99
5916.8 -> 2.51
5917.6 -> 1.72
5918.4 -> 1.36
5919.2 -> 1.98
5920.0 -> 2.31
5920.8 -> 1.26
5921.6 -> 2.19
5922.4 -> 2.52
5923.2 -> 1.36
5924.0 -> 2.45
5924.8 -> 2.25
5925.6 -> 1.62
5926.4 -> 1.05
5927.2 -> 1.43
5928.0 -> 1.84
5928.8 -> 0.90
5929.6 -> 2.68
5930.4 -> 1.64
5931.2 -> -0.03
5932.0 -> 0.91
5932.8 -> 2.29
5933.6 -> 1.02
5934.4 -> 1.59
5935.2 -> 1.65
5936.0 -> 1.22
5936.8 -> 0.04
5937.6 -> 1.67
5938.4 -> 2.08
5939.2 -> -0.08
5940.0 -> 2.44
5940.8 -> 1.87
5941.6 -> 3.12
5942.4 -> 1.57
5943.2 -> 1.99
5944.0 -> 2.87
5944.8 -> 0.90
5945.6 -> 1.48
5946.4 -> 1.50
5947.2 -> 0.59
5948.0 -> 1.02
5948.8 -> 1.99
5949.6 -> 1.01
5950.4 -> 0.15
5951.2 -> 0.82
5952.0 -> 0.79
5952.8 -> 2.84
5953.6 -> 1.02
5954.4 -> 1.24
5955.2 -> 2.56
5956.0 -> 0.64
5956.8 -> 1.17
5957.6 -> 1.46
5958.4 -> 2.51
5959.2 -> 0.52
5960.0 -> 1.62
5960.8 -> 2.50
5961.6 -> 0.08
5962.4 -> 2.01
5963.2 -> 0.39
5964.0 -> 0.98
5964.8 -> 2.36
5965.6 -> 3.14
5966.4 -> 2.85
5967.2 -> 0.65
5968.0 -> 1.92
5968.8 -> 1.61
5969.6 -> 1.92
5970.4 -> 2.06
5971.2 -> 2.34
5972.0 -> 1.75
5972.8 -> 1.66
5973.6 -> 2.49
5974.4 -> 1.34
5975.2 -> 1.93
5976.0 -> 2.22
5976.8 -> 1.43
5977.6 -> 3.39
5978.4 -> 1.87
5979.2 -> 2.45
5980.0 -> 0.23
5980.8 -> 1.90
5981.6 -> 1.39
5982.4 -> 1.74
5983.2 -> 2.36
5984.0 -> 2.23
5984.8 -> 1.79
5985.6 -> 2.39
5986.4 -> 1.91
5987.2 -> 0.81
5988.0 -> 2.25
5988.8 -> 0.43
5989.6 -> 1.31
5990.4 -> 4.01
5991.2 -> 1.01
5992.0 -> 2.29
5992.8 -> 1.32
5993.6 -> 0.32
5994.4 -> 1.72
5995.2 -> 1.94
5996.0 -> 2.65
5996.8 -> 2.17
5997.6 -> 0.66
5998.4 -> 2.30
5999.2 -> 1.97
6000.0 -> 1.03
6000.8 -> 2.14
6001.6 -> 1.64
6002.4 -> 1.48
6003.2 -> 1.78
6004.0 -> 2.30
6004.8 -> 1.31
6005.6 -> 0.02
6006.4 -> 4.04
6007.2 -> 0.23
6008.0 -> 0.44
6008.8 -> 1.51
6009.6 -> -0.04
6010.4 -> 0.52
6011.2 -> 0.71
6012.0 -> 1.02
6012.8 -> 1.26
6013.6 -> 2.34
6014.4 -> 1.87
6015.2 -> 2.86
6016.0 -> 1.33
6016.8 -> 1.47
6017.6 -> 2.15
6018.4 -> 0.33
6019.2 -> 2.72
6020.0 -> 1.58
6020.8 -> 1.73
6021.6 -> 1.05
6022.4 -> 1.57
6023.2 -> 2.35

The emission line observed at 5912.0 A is [O III]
